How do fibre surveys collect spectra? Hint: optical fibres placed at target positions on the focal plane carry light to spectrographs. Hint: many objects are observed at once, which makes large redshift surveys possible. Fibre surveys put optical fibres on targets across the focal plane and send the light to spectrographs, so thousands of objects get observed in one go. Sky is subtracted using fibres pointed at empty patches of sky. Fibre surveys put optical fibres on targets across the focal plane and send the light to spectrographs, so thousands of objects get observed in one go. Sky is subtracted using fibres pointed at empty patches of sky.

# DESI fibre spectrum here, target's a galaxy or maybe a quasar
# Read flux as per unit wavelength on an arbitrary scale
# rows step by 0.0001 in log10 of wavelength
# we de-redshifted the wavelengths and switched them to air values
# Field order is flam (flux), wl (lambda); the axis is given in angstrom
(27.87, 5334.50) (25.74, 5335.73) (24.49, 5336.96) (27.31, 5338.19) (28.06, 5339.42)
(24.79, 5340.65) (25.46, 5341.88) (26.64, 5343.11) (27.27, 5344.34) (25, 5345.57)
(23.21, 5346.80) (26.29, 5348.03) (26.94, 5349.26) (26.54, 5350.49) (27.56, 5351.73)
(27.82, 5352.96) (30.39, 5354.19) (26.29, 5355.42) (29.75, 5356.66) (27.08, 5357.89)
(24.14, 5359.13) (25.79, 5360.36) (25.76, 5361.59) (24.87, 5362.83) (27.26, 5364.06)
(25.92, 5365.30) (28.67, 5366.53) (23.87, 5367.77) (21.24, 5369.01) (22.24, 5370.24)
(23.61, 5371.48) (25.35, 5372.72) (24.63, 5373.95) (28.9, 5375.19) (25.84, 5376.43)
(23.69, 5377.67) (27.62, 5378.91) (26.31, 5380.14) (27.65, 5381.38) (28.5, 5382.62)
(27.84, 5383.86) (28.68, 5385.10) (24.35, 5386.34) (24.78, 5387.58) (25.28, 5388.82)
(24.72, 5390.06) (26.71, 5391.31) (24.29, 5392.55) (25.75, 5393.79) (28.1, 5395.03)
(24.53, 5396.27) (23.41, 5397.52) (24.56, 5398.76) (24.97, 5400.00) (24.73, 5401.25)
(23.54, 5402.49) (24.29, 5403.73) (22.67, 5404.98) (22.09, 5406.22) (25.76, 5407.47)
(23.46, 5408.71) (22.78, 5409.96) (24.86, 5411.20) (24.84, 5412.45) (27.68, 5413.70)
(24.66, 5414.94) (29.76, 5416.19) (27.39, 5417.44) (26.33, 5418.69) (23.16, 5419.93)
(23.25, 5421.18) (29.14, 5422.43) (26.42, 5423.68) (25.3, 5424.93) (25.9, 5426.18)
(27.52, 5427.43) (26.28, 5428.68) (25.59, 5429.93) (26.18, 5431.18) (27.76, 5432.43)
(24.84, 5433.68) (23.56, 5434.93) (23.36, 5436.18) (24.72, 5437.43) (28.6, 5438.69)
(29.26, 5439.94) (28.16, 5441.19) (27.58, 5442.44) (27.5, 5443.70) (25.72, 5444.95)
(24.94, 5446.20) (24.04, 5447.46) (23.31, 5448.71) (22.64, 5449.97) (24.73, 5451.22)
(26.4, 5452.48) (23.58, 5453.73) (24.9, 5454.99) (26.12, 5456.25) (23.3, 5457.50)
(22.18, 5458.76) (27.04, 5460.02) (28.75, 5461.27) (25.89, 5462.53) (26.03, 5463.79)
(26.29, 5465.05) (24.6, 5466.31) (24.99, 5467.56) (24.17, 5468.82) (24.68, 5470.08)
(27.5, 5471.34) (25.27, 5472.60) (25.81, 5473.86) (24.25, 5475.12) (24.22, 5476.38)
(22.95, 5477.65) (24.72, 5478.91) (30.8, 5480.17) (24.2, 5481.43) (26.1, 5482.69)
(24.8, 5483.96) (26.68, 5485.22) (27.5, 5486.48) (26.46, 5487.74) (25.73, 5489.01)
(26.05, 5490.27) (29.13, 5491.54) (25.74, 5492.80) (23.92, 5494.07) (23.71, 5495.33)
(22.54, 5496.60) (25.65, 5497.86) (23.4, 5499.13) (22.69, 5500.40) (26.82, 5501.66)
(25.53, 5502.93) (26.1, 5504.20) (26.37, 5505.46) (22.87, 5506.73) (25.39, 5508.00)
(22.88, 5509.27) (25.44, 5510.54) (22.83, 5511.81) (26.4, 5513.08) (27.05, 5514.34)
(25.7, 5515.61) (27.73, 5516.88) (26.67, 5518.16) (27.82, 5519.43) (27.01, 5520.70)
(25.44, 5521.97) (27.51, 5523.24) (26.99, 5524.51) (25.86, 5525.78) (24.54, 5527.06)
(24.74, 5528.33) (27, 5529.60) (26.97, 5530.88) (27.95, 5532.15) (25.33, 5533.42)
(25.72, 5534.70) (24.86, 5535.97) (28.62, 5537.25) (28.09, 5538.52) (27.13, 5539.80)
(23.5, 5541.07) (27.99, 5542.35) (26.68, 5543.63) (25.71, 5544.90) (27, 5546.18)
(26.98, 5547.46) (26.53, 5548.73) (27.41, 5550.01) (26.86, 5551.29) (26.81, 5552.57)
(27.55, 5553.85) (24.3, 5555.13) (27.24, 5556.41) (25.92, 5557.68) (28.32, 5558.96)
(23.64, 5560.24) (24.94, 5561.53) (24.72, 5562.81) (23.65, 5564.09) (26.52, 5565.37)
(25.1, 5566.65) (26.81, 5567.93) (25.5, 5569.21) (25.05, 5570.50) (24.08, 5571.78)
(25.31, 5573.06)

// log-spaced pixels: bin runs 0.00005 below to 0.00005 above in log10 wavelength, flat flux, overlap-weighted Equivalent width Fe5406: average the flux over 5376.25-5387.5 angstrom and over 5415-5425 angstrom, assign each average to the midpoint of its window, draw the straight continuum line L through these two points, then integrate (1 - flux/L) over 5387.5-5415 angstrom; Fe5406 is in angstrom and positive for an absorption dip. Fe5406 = 1.8 angstrom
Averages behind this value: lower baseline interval 26.7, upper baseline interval 26.3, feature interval 24.7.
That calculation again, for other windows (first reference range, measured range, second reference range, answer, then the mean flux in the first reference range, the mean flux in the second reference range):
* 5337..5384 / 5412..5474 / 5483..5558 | 0.79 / 26.2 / 26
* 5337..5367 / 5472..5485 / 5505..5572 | 0.42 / 26.6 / 26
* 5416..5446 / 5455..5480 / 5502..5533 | 0.83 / 26.3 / 26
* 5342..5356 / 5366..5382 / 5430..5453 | 0.66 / 26.7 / 25.7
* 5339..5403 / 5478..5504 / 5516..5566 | 0.63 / 25.9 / 26.4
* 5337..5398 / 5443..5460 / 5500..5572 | 0.89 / 26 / 26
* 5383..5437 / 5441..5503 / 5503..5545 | 0.95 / 25.4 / 26.1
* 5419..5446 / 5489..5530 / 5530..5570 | 1.08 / 26.2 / 26.3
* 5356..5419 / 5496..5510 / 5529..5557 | 0.94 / 25.5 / 26.6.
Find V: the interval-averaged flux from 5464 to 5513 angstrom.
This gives 25.2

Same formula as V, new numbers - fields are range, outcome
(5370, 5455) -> 25.5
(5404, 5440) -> 25.6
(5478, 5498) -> 25.8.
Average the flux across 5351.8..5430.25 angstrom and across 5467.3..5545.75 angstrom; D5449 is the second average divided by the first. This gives 1.00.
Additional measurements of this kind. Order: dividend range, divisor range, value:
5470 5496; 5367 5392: 1.01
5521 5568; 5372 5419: 1.03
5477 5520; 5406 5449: 0.99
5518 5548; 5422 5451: 1.02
